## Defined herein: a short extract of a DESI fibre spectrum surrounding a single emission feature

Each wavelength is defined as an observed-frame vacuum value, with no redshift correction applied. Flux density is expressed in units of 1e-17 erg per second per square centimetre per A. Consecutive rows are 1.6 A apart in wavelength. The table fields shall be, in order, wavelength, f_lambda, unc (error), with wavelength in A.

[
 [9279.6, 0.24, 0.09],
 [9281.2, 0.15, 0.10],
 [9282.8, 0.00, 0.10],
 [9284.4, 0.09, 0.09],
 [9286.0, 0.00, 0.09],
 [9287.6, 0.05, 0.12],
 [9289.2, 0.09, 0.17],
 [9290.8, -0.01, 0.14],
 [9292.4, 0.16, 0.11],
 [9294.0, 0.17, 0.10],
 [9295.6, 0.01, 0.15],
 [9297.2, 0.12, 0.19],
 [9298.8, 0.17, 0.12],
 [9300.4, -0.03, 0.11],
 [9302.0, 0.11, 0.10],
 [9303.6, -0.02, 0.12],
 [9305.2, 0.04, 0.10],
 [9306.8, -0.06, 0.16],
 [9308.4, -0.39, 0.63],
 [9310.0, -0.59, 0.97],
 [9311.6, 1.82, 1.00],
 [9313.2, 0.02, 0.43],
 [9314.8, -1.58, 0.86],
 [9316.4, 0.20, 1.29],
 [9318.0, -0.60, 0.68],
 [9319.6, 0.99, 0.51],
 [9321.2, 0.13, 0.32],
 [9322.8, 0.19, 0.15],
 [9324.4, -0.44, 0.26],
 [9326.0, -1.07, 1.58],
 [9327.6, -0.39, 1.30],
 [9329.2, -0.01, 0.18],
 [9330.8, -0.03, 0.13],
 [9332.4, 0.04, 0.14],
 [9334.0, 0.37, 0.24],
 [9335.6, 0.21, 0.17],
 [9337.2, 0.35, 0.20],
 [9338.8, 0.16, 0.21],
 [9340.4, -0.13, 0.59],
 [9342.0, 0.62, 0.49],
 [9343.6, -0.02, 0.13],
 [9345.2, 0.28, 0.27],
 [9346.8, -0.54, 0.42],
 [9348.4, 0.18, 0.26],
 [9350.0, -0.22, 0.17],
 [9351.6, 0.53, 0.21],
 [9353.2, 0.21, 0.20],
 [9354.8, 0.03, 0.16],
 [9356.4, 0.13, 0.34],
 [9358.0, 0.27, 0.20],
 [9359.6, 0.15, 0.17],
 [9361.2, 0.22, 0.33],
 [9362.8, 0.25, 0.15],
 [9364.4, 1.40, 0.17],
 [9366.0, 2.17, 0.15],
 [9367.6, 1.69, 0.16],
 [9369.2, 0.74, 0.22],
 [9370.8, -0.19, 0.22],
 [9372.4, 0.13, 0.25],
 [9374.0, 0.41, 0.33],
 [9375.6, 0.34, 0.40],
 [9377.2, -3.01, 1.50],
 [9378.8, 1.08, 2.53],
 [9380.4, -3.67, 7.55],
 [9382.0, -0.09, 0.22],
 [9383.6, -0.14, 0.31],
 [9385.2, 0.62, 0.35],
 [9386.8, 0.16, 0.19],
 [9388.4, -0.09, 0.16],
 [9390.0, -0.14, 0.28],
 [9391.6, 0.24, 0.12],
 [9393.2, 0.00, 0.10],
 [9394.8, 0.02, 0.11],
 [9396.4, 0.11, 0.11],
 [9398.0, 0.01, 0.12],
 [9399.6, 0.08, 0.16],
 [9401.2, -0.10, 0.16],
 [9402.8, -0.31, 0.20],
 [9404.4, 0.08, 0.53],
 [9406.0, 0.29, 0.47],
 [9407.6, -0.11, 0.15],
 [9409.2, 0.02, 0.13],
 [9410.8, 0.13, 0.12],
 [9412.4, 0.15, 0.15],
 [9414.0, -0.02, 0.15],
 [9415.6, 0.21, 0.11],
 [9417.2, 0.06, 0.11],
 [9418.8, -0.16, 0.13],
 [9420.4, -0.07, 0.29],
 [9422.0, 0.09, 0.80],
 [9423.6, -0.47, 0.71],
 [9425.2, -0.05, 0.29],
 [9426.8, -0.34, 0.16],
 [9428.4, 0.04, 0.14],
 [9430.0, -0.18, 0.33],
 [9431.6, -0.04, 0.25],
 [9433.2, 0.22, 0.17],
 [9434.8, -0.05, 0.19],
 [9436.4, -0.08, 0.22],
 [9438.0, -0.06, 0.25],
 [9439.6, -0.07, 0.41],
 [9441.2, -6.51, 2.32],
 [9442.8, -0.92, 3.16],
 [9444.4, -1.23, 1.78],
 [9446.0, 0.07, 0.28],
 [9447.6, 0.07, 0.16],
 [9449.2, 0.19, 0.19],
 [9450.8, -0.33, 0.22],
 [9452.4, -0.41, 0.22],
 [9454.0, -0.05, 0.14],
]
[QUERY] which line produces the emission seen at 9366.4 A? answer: [O III] 5007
